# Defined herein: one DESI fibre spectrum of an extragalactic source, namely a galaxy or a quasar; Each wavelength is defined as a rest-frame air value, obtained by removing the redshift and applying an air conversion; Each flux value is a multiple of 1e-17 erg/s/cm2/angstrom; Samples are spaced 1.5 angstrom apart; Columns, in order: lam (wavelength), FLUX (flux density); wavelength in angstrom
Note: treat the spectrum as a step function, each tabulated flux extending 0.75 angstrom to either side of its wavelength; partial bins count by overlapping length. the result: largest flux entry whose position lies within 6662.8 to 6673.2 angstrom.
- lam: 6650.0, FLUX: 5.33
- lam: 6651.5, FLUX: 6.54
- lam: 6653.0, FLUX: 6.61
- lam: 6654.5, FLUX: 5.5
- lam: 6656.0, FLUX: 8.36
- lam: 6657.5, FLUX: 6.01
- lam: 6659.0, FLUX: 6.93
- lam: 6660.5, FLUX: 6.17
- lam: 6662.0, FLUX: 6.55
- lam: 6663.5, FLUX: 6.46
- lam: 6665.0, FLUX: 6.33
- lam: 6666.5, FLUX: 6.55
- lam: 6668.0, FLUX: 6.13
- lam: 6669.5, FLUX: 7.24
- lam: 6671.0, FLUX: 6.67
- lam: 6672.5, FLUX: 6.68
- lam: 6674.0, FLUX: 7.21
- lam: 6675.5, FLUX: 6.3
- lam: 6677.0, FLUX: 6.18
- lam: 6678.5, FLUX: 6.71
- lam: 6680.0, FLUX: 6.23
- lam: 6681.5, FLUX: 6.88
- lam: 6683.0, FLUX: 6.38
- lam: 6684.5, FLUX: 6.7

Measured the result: 7.24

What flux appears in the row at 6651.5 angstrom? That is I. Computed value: 6.54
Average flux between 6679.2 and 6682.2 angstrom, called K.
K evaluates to 6.55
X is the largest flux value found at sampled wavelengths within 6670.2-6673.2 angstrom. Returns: 6.68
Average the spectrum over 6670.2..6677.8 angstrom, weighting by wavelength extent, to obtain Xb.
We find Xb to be 6.61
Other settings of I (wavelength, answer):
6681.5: 6.88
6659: 6.93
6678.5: 6.71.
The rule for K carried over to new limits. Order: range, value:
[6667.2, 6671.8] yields 6.68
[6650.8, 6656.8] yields 6.75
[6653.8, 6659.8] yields 6.71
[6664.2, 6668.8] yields 6.35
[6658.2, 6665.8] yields 6.49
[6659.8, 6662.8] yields 6.36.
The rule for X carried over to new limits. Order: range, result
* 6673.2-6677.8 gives 7.21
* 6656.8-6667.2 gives 6.93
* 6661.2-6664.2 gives 6.55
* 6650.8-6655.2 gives 6.61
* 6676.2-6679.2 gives 6.71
